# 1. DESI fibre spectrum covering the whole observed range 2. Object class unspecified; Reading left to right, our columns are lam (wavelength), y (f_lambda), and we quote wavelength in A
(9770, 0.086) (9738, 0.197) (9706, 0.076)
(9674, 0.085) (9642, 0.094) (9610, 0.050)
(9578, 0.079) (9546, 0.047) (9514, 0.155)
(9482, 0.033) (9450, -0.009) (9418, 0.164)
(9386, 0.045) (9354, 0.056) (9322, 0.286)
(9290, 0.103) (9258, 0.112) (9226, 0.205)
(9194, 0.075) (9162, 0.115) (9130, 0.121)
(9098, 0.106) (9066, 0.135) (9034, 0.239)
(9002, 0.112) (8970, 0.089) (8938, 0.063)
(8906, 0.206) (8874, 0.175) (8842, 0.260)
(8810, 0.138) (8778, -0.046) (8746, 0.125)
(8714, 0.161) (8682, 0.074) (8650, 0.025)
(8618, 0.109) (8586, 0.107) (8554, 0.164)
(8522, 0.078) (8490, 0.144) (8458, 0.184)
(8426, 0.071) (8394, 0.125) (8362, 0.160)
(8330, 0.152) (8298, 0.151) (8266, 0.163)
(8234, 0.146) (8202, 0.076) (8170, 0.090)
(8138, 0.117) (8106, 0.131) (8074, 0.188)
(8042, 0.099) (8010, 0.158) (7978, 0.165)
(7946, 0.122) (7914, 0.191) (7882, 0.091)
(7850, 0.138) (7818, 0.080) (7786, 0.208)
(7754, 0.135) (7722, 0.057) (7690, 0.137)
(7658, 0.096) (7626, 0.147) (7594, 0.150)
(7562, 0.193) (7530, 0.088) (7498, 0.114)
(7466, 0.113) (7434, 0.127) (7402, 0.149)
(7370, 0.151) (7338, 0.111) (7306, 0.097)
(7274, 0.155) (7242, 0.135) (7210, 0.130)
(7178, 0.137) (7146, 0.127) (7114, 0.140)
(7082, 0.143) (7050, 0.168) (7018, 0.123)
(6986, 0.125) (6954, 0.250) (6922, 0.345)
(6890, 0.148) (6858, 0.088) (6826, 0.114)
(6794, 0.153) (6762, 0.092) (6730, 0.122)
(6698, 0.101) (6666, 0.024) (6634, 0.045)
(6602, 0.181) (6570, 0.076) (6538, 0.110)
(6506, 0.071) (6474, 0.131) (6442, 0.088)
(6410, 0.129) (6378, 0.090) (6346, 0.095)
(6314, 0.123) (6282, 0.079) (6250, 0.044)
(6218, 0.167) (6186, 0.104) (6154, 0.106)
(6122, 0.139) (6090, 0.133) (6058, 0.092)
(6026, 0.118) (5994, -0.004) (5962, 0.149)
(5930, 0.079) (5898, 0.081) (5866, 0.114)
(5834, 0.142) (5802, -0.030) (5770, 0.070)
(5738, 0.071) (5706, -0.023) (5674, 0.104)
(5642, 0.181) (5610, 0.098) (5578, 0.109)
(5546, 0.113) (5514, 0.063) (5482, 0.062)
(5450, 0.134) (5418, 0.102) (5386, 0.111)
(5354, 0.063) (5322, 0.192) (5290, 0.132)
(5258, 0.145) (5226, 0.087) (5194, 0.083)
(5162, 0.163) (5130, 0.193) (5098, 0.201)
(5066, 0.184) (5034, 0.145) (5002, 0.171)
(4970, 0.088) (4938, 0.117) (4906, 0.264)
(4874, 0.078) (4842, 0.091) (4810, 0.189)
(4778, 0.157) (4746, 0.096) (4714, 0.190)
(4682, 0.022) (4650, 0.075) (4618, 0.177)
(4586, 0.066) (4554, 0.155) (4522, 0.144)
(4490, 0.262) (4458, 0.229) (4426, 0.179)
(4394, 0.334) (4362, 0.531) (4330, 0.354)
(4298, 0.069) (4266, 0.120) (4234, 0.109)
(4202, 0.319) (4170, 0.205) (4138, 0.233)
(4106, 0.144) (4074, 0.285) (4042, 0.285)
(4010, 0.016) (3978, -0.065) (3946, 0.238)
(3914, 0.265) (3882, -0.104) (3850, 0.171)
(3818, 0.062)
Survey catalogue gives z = 0.860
